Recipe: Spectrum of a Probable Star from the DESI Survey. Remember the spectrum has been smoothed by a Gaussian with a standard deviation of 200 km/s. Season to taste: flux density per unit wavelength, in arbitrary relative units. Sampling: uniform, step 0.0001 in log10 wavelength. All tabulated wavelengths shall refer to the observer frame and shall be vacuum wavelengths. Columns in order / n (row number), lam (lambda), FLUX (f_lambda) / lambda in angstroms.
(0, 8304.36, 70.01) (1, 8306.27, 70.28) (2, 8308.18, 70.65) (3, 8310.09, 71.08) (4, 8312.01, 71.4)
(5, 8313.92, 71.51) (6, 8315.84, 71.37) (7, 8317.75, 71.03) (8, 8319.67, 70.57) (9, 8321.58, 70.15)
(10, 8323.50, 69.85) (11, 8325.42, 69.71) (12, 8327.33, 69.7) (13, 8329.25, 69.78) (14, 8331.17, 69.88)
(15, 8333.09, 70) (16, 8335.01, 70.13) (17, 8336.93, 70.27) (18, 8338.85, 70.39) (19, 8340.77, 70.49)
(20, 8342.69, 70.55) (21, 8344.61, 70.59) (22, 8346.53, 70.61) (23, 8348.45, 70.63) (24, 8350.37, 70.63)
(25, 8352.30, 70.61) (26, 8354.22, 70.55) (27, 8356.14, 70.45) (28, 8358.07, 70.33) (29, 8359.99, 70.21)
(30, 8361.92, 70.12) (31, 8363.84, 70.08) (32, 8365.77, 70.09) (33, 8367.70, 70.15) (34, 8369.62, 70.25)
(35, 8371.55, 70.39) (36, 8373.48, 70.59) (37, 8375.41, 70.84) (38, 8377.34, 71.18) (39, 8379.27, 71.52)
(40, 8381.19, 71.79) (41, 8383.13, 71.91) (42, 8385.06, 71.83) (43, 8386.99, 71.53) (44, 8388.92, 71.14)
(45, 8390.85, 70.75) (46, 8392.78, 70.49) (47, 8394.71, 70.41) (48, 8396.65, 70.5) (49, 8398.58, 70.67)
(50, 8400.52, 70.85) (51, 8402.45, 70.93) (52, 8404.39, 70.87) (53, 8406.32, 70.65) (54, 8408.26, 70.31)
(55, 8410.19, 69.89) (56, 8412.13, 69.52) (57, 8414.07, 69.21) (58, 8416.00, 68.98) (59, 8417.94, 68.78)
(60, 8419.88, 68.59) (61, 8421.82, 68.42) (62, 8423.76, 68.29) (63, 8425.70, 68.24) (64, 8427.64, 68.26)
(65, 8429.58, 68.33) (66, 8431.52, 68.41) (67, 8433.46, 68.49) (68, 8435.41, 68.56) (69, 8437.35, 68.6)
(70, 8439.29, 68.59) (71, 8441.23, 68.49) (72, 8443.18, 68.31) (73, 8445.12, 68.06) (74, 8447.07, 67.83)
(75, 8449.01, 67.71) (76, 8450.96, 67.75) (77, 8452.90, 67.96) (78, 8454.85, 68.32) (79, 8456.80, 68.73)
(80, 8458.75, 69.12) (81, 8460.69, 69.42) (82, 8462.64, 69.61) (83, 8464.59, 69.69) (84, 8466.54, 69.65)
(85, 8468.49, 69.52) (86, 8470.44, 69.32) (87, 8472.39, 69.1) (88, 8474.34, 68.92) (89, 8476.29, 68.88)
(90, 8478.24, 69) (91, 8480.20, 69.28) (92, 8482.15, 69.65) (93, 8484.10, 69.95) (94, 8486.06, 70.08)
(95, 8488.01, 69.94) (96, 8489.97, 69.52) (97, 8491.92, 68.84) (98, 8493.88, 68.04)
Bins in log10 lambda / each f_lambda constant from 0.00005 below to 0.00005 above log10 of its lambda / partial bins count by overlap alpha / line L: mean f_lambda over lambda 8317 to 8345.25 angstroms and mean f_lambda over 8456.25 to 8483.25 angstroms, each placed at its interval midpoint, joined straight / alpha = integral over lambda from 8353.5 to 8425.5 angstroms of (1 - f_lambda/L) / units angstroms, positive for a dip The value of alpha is -0.5 angstroms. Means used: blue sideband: 70.2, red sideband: 69.3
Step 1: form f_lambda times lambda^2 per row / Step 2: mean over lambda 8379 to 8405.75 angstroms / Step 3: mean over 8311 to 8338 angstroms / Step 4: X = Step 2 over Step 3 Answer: 1.0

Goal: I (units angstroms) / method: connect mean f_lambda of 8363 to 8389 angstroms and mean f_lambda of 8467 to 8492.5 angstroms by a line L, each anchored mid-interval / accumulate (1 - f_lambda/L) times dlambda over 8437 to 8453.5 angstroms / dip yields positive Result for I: 0.4 angstroms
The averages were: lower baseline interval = 70.9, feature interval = 68.2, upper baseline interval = 69.4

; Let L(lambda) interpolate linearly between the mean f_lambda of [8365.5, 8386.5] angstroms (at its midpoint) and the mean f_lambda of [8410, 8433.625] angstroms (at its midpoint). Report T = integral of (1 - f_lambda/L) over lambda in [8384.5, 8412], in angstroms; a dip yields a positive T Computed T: -0.33 angstroms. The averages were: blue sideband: 71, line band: 70.7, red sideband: 68.7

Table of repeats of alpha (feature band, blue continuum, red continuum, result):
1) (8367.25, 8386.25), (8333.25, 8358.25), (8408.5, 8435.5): -0.35 angstroms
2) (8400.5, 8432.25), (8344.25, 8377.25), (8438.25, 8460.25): -0.09 angstroms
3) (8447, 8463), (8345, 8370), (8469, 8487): 0.24 angstroms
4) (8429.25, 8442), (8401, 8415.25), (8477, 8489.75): 0.27 angstroms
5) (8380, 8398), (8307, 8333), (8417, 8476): -0.43 angstroms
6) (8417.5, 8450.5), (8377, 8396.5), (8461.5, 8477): 0.85 angstroms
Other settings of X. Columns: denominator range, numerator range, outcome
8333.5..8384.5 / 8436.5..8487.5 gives 1.00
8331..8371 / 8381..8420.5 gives 1.01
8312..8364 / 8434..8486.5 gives 1.01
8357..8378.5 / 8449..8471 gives 1.00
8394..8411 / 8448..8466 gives 0.99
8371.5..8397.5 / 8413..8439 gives 0.97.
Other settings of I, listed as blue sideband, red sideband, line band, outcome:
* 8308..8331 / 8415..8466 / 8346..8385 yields -0.5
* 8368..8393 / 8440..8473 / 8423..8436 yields 0.2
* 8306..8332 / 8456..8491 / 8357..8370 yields 0.0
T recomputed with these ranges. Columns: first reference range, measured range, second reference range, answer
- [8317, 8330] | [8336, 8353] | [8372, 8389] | 0.0 angstroms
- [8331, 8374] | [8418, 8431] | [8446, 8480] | 0.2 angstroms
